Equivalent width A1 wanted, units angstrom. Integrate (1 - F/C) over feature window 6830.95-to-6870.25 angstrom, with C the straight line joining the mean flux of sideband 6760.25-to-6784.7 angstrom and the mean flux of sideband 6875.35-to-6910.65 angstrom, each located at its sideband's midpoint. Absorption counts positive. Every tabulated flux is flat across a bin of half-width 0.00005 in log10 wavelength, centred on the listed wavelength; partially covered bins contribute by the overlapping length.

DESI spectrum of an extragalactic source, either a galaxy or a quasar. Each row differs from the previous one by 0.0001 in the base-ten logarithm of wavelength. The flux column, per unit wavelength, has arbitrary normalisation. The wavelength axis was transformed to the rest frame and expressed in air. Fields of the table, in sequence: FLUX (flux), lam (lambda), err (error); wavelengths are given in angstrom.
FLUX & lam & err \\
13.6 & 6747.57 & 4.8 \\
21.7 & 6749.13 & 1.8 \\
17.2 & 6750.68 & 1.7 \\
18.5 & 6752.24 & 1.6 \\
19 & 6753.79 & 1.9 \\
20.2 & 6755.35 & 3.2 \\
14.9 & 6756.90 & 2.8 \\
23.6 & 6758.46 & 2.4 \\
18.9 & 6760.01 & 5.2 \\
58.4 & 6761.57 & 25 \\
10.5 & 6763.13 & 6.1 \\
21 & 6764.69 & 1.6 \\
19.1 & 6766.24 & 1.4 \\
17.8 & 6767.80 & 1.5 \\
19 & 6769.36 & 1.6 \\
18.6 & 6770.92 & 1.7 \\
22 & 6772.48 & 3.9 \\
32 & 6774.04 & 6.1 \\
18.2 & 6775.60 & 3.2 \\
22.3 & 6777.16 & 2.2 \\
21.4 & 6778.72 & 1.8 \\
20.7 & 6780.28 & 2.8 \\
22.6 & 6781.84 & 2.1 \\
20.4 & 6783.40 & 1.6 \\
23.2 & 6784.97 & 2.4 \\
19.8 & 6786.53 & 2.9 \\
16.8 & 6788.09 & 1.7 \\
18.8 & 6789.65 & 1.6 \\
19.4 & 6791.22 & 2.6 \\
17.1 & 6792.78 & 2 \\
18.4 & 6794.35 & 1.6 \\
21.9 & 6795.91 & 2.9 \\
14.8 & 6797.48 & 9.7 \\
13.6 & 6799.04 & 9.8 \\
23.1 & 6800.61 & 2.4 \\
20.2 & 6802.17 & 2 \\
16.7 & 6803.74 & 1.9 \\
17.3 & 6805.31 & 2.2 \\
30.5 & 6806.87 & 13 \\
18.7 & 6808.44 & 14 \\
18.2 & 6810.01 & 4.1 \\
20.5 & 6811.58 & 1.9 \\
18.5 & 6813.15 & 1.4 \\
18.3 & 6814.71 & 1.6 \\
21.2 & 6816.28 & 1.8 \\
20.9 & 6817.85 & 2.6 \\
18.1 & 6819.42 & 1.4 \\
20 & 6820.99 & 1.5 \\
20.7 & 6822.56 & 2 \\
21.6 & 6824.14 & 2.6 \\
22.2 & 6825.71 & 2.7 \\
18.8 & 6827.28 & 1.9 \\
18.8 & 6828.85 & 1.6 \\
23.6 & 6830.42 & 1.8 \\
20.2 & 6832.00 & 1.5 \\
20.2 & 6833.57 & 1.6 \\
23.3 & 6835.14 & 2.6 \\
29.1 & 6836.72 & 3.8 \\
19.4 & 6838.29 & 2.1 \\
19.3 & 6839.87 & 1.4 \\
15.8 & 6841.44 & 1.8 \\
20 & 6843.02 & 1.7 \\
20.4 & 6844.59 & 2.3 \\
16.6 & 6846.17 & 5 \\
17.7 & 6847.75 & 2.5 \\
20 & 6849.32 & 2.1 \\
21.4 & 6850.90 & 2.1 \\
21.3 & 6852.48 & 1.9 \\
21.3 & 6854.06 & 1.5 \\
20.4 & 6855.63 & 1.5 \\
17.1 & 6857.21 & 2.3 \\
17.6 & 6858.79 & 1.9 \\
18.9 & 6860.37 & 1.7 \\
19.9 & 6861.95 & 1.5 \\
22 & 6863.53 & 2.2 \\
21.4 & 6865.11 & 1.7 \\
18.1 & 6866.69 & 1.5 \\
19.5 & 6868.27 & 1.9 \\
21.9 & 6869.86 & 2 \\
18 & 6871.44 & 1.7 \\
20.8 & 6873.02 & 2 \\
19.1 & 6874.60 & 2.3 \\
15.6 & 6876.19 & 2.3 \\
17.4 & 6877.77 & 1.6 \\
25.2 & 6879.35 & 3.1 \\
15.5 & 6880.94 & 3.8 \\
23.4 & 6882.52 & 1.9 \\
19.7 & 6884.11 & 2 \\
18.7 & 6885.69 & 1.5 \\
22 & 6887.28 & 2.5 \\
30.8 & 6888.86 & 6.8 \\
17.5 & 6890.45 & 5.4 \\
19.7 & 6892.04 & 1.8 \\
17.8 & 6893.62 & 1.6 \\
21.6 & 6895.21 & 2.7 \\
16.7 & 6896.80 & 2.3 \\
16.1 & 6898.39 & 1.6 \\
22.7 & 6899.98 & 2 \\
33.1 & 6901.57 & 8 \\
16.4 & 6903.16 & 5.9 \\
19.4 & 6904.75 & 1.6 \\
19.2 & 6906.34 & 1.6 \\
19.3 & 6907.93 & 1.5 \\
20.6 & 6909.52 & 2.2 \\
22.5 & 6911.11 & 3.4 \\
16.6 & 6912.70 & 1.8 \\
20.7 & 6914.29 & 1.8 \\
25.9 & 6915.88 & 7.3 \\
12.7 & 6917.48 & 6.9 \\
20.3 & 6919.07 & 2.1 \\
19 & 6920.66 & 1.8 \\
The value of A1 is 2.1 angstrom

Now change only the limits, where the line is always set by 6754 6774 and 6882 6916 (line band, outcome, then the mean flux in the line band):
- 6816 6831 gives 0.8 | 20.5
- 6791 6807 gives 2.2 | 18.9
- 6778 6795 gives 1.7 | 19.9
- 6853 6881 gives 2.1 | 19.5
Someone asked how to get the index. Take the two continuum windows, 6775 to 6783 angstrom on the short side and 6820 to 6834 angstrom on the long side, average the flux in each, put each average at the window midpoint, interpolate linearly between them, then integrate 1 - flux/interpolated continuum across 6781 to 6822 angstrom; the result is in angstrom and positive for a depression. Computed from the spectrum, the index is 2.54 angstrom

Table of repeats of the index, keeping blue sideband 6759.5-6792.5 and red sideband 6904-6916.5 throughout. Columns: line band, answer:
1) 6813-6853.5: 1.8 angstrom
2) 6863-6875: 0.5 angstrom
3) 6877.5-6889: -0.3 angstrom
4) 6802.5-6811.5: 0.5 angstrom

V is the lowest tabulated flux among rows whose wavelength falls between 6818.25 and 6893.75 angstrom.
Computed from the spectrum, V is 15.5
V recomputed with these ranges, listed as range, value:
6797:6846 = 13.6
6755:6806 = 10.5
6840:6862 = 15.8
